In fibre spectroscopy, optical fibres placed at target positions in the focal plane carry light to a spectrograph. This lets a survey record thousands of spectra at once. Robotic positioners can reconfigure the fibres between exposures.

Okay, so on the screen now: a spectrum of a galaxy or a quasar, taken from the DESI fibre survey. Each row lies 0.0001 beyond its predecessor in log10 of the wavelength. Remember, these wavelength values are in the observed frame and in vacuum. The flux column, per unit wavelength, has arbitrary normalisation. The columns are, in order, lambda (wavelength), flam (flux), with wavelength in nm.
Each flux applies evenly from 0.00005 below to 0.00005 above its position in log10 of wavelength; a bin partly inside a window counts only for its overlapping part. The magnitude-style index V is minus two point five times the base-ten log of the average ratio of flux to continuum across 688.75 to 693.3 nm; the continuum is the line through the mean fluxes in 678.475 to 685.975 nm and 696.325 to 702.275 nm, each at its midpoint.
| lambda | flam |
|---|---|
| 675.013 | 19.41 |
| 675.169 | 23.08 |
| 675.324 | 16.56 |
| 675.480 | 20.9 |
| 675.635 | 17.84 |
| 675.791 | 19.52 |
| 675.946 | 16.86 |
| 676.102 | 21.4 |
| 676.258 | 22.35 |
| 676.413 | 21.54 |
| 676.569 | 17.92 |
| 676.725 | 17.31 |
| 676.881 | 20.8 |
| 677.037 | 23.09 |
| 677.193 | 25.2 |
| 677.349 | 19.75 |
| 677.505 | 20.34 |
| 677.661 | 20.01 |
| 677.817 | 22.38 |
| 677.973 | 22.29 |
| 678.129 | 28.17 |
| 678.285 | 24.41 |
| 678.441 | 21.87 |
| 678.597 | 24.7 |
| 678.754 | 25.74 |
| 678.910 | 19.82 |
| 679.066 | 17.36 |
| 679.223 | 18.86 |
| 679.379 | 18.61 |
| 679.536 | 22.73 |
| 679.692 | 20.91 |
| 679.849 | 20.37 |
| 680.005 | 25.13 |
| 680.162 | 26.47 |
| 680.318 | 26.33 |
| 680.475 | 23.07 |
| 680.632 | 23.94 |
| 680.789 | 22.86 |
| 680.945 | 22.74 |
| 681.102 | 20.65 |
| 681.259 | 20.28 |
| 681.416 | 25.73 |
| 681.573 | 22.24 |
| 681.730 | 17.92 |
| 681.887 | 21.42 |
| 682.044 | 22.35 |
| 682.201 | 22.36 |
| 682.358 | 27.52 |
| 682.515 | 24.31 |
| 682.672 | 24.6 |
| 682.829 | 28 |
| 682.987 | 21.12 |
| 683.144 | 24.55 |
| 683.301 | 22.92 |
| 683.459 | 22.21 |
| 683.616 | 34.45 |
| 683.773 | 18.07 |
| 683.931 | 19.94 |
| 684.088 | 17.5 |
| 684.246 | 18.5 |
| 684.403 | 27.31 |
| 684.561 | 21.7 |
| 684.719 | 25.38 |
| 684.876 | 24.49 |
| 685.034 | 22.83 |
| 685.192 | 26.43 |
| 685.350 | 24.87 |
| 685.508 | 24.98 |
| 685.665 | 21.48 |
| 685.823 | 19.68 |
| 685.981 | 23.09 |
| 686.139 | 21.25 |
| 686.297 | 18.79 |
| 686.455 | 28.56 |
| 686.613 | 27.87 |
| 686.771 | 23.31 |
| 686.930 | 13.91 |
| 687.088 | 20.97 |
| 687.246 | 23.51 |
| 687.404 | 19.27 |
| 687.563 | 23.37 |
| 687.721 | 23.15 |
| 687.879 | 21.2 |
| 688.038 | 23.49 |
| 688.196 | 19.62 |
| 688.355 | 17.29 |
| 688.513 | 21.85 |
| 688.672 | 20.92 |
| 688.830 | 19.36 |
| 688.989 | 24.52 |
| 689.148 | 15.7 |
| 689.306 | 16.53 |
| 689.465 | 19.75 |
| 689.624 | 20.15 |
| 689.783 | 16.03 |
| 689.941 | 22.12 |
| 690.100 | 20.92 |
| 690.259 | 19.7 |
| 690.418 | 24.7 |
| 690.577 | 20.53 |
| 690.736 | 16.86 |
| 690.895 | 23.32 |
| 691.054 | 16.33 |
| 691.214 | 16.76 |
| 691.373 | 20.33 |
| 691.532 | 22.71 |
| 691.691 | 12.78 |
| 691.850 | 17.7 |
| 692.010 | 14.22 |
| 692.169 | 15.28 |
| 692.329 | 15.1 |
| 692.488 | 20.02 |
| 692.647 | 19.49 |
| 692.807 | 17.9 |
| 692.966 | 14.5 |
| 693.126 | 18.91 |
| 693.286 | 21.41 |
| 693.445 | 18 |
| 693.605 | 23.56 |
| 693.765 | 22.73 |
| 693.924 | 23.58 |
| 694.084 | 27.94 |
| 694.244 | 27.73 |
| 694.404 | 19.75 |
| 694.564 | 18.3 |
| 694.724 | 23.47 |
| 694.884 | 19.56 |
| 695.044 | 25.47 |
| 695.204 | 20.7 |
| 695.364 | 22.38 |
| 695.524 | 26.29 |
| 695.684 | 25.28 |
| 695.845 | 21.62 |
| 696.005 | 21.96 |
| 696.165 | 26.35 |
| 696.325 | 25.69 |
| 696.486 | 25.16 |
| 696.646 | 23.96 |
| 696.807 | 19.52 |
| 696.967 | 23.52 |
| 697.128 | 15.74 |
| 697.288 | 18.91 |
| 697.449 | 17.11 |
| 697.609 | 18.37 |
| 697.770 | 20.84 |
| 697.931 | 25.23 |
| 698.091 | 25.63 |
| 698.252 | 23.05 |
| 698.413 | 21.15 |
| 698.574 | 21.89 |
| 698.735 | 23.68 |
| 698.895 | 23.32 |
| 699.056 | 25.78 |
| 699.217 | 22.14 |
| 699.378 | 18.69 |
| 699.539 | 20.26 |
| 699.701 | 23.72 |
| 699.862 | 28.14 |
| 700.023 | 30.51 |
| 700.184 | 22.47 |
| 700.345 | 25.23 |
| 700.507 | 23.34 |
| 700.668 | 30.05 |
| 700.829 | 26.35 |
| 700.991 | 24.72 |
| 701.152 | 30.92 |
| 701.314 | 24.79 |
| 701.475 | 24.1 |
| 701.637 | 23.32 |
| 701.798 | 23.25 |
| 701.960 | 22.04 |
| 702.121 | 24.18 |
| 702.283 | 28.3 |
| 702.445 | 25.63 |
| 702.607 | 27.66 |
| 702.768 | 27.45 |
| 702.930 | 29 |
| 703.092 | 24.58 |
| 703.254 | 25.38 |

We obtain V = 0.23 mag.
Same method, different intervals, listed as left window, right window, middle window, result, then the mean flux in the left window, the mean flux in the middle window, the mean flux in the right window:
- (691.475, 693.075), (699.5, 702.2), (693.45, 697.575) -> -0.13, 16.9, 22.5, 25.2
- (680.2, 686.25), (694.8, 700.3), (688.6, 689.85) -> 0.20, 23.1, 19.1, 22.8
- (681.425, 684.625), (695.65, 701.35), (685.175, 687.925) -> 0.03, 23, 22.5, 23.4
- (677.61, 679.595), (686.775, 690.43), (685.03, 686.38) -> -0.09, 22.1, 22.6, 20.3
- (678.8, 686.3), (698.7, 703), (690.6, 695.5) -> 0.21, 22.7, 20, 25.2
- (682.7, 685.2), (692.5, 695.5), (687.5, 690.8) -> 0.10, 23.4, 20.4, 21.5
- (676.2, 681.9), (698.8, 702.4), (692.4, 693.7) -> 0.23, 22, 19.2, 24.8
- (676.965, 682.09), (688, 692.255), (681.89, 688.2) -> -0.11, 22.4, 23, 19.2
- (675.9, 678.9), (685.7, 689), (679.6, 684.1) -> -0.07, 21.9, 23.2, 21.6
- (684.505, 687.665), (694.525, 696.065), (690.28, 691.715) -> 0.16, 22.8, 19.6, 22.6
